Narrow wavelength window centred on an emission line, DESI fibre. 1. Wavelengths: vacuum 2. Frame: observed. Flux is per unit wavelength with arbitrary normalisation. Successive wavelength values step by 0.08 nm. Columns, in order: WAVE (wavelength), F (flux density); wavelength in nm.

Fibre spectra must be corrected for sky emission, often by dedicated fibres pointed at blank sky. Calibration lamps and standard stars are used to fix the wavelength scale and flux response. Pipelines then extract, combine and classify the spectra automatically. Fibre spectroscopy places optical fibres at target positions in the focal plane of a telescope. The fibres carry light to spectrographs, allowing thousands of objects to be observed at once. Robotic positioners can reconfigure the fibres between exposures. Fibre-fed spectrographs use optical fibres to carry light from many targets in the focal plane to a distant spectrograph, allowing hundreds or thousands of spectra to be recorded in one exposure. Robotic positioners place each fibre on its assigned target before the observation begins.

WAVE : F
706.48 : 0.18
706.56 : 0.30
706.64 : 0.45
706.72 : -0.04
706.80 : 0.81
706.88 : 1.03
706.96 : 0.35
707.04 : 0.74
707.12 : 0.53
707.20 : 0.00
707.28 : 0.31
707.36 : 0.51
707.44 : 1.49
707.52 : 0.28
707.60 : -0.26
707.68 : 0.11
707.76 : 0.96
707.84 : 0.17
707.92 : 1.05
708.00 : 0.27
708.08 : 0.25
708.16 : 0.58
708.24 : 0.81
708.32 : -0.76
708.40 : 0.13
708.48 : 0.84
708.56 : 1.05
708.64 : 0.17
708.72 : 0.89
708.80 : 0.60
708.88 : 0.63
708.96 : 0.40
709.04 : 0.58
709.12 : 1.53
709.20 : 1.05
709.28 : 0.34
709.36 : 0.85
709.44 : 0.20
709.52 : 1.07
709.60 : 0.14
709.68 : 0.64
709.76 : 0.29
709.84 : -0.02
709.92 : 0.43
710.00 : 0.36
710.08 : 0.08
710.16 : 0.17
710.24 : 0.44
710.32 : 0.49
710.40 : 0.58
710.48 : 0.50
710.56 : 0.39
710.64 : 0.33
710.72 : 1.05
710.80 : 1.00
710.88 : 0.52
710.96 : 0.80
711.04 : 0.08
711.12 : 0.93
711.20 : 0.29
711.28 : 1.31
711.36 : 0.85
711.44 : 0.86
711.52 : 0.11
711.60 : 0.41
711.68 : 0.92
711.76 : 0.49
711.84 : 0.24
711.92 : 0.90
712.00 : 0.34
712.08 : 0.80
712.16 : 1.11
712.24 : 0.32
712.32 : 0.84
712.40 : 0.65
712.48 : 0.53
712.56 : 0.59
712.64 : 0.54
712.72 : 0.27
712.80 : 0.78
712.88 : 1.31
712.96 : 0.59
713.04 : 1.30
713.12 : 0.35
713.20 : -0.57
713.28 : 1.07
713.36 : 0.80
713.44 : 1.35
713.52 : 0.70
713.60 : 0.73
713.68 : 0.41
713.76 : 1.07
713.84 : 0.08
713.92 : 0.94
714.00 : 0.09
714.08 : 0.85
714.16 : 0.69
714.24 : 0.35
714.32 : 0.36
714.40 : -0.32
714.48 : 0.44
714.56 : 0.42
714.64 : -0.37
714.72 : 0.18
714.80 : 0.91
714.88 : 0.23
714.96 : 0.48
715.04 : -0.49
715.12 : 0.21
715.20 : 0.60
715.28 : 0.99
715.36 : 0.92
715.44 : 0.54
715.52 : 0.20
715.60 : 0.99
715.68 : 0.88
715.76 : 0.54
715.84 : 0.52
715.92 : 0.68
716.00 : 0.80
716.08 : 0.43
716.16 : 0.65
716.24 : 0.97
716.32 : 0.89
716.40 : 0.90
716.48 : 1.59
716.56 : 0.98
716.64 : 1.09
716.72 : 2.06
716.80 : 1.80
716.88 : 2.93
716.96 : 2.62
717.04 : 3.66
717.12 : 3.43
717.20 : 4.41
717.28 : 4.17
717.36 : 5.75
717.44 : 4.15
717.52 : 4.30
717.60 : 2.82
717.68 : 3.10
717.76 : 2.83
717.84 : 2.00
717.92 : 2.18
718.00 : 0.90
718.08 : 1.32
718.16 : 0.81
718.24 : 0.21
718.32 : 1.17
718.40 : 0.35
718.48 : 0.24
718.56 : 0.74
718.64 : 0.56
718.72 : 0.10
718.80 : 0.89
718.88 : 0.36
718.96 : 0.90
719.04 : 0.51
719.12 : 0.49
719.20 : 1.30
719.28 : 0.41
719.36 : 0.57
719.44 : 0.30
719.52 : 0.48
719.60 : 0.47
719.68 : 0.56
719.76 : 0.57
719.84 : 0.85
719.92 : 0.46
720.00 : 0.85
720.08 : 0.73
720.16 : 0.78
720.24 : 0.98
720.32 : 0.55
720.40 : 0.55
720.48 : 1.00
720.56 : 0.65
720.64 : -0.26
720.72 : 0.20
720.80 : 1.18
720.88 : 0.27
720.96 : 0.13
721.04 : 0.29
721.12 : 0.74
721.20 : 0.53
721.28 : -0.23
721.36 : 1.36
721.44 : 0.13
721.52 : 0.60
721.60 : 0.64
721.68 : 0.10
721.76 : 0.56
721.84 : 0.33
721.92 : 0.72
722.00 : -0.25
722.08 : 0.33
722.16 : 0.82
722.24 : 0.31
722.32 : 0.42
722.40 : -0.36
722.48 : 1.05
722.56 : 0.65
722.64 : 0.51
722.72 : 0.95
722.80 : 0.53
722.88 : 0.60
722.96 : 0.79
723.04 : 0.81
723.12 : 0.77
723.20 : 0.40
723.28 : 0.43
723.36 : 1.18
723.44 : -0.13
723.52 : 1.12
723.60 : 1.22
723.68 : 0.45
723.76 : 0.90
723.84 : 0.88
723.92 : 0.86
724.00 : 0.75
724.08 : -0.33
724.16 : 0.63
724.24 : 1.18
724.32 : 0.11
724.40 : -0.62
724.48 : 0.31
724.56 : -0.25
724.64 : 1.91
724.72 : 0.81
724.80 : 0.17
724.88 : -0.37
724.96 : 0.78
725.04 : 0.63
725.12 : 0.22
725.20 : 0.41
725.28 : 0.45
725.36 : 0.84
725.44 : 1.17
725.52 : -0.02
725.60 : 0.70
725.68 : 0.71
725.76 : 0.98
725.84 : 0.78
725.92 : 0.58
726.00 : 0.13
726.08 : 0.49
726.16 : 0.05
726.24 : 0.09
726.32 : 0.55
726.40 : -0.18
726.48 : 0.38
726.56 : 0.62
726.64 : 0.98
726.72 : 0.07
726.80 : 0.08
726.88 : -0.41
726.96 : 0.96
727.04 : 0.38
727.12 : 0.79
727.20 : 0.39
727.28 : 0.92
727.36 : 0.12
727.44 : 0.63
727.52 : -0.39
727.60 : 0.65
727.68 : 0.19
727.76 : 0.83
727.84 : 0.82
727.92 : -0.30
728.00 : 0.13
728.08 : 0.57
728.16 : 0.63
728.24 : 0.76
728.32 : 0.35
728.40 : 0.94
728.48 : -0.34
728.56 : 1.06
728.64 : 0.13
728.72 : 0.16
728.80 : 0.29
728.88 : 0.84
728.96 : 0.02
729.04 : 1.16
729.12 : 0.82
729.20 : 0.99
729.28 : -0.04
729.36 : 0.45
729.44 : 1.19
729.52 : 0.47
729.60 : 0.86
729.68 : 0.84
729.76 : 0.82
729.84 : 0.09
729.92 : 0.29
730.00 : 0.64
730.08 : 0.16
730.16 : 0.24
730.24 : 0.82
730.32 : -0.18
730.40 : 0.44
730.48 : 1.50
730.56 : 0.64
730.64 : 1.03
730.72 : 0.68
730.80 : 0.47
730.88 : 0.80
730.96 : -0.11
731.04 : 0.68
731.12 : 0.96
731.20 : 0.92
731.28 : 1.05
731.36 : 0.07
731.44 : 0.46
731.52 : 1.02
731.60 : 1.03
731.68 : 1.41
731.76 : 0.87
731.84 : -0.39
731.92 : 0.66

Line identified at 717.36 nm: [O II] 3727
